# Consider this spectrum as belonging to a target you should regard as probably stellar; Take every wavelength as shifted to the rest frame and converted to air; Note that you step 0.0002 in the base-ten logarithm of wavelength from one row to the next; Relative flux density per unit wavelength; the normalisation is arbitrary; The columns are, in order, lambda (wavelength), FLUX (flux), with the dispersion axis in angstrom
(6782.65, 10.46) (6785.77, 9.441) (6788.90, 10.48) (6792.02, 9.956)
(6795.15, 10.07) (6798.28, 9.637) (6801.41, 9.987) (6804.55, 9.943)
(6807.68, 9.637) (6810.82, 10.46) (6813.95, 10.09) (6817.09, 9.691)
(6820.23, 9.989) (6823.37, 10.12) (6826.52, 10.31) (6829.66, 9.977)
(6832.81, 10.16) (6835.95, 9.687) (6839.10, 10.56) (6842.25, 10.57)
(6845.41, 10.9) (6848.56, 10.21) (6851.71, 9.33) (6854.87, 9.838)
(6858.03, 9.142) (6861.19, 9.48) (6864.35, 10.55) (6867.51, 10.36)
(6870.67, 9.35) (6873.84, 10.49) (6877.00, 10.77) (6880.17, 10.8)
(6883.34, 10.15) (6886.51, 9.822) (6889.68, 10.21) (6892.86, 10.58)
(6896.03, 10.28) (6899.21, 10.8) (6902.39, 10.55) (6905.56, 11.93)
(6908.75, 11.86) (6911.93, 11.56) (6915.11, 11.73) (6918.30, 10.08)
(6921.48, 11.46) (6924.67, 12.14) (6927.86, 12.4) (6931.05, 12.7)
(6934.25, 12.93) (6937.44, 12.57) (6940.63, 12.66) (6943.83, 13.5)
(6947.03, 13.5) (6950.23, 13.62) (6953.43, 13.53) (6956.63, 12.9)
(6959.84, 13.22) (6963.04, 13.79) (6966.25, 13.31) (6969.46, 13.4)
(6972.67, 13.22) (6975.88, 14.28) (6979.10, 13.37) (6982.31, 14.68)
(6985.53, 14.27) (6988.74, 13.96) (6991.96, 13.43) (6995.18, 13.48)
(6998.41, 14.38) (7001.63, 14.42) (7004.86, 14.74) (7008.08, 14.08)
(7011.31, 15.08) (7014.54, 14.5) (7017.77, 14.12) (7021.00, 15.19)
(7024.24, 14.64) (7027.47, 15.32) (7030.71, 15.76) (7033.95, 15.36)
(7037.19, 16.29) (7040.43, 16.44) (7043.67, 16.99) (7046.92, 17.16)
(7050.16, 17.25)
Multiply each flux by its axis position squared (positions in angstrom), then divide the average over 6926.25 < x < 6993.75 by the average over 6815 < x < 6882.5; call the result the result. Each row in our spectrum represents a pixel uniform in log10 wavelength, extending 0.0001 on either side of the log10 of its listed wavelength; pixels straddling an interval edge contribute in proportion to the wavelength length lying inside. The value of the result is 1.37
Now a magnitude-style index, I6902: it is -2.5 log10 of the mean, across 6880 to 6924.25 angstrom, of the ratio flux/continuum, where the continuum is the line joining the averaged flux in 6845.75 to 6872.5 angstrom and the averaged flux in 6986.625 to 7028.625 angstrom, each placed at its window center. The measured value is 0.03 mag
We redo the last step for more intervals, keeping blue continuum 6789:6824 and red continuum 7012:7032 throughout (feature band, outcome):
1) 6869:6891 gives 0.142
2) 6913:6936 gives 0.068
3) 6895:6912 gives 0.098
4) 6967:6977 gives 0.016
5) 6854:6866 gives 0.151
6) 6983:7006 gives 0.014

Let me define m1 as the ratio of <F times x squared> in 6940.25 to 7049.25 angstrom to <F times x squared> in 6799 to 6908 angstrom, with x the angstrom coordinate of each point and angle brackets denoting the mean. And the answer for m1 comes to 1.5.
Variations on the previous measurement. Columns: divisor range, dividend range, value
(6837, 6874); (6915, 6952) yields 1.27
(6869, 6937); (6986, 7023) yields 1.33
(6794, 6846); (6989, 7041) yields 1.55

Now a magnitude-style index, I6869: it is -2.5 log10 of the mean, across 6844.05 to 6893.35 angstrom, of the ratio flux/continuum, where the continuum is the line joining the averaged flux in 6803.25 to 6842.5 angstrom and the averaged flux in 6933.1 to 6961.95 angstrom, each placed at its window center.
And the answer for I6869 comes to 0.11 mag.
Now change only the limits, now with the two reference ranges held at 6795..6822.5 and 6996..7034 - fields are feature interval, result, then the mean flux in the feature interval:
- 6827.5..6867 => 0.08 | 10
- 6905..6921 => 0.09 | 11.4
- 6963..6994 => 0.01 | 13.8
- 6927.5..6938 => 0.01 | 12.7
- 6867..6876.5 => 0.13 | 10.1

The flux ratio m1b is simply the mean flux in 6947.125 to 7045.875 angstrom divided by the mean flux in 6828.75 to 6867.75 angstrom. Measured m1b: 1.43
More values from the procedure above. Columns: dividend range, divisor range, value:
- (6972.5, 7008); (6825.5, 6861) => 1.40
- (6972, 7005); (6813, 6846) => 1.38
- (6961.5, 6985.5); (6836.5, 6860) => 1.37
